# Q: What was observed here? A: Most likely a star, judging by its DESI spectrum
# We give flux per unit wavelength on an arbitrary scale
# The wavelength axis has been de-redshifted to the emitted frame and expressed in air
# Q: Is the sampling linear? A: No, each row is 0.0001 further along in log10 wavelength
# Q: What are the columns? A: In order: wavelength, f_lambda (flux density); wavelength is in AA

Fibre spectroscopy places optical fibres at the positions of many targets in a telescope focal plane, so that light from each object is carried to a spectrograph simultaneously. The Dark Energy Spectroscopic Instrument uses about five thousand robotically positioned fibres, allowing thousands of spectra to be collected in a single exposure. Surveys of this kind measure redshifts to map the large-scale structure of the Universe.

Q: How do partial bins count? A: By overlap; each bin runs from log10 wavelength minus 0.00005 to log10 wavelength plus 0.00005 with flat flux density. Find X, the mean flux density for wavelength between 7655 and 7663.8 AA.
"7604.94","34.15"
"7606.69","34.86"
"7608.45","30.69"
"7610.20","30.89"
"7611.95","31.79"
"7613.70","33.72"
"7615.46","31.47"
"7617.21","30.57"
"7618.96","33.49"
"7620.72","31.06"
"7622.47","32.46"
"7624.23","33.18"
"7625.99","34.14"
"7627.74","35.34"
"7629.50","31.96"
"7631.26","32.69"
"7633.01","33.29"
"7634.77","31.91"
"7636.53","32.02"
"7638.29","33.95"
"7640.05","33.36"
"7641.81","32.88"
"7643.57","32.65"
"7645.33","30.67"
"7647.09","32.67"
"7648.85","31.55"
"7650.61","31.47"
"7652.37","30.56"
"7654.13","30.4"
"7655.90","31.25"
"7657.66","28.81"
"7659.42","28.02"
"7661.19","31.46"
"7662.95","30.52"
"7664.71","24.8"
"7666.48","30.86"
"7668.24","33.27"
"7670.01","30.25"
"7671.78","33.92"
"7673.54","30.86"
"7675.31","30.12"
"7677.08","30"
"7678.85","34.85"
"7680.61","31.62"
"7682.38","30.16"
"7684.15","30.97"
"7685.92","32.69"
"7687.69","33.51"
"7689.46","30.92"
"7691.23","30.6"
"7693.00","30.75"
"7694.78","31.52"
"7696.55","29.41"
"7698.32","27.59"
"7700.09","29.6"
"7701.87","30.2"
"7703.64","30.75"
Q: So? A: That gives 30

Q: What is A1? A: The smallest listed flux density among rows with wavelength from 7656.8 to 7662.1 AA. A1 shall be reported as 28.02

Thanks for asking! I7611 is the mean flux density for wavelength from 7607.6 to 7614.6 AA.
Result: 31.8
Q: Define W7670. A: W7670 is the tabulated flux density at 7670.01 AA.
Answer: 30.25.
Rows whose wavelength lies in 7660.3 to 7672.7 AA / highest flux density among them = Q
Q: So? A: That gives 33.92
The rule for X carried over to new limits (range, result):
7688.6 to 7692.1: 30.8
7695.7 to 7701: 28.9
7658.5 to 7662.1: 29.7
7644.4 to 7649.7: 31.7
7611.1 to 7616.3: 32.3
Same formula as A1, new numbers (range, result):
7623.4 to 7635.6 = 31.91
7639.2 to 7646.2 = 30.67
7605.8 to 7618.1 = 30.57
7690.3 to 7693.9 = 30.6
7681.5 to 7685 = 30.16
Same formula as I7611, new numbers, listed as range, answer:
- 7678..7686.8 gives 32.1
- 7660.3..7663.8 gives 31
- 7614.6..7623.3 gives 31.8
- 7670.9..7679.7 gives 31.9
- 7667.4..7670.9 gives 31.7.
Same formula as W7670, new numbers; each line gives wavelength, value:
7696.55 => 29.41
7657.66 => 28.81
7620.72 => 31.06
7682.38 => 30.16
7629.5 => 31.96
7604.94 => 34.15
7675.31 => 30.12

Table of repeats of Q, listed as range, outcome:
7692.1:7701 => 31.52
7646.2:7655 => 32.67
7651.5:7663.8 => 31.46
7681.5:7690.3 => 33.51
